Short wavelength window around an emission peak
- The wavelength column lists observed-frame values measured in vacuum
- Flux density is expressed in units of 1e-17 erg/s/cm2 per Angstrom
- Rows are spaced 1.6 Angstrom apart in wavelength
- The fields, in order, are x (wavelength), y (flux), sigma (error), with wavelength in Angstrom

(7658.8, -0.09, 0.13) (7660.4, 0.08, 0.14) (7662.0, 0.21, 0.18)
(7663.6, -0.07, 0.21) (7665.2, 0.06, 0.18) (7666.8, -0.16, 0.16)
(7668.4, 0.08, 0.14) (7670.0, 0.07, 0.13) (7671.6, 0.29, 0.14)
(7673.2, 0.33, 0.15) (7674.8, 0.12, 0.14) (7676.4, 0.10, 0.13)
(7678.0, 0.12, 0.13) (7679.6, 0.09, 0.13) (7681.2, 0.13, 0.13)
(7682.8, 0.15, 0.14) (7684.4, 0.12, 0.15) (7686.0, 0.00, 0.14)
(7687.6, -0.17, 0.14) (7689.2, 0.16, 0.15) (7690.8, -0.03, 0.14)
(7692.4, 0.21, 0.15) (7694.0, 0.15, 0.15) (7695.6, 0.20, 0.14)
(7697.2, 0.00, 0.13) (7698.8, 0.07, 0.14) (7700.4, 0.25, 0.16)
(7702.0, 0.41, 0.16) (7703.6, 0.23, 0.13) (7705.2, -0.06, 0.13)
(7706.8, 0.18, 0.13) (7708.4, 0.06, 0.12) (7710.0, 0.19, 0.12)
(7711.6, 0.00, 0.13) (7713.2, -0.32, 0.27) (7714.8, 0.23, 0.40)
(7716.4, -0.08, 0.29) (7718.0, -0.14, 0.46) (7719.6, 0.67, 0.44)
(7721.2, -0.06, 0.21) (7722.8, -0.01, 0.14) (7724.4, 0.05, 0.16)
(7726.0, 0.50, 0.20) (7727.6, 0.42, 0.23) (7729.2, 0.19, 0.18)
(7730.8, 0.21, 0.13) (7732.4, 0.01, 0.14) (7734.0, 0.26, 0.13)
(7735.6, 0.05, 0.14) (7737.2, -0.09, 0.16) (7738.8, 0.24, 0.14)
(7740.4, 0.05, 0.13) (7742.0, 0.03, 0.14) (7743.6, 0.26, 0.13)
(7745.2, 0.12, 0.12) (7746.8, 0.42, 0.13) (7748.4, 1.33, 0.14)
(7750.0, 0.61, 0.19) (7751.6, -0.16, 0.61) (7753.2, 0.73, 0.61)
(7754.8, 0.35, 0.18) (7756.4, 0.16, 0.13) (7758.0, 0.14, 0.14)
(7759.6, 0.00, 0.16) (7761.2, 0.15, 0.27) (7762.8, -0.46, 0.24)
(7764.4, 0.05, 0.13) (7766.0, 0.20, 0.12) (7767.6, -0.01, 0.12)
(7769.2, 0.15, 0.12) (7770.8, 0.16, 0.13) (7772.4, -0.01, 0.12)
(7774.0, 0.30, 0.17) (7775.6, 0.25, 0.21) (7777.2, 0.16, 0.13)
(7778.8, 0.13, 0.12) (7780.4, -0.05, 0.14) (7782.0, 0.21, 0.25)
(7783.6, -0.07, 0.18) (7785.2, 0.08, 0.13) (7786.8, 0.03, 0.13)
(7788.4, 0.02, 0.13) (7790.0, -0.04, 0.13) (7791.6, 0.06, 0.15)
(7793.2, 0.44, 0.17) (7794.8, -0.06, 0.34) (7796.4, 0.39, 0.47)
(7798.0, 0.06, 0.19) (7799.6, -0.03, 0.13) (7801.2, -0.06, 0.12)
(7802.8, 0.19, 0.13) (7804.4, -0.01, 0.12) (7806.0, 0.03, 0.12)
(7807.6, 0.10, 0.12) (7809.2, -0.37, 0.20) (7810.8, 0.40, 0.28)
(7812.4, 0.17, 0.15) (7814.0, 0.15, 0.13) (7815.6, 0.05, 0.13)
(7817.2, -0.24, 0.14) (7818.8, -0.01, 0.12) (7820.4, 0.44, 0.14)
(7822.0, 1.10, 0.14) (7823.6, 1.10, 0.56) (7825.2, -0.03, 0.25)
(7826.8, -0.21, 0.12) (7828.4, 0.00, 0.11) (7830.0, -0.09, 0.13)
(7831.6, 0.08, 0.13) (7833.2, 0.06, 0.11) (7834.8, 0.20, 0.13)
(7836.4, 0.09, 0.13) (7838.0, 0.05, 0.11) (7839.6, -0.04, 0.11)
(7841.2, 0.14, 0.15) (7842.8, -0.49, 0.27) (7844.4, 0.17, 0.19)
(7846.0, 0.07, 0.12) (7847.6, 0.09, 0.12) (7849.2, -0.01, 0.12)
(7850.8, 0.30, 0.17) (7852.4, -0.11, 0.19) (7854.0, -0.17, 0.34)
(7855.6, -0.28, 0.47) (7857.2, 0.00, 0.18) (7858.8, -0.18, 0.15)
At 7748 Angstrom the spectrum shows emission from Halpha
